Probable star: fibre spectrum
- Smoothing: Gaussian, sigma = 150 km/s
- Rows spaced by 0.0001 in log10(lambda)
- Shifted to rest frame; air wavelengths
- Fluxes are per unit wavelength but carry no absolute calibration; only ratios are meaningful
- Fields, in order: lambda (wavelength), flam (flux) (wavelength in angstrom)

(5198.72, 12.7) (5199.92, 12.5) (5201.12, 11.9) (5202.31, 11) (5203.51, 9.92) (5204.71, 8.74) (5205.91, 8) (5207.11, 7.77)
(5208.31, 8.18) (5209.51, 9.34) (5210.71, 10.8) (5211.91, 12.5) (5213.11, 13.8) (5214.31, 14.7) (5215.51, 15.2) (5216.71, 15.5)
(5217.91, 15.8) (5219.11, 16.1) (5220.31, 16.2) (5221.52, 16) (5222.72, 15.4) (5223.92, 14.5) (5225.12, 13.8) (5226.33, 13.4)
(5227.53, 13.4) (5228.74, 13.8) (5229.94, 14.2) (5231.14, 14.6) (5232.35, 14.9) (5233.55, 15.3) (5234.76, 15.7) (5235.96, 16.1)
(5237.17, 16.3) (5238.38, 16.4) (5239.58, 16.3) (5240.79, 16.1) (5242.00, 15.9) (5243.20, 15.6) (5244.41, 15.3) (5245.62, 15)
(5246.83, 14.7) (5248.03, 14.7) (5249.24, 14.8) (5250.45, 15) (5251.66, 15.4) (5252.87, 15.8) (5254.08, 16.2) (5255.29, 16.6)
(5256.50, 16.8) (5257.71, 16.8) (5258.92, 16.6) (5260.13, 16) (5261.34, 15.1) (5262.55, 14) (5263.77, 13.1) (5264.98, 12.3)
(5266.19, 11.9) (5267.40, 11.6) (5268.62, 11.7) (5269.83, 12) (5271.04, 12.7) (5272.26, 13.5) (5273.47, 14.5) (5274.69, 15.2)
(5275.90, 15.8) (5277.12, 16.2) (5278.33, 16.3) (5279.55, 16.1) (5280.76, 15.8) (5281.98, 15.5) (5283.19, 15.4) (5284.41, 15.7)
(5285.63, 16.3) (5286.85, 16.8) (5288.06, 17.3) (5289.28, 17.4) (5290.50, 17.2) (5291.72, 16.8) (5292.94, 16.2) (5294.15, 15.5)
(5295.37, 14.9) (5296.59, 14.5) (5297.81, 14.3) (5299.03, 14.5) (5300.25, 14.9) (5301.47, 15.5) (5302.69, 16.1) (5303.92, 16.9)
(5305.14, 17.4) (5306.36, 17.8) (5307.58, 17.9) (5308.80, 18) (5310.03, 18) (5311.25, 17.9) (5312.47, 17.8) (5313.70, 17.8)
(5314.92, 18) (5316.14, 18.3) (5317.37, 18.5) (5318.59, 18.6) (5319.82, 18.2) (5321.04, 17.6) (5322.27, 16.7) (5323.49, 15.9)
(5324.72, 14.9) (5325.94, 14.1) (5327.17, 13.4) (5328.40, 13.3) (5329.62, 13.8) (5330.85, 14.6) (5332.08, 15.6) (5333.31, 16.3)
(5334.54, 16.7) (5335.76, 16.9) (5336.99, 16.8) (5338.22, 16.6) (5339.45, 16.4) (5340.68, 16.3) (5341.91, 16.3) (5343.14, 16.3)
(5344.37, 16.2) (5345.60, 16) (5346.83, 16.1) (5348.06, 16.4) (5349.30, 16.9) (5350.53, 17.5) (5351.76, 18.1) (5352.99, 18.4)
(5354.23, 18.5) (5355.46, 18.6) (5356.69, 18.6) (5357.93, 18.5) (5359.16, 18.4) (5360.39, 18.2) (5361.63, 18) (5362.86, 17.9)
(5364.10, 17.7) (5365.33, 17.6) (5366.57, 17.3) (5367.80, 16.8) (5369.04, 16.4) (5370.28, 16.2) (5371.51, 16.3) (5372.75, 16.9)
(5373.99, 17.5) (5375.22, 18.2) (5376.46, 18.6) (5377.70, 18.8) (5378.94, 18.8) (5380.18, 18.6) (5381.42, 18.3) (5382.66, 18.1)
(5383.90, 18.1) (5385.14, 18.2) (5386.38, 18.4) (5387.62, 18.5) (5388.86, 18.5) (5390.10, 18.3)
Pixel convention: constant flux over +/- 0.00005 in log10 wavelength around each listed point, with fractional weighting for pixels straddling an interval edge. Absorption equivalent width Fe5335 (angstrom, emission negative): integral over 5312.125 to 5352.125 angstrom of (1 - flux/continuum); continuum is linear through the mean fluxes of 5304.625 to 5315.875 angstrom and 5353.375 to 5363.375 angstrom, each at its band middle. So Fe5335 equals 3.65 angstrom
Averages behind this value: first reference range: 17.9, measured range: 16.4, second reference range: 18.3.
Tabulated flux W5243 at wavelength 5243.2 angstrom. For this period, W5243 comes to 15.6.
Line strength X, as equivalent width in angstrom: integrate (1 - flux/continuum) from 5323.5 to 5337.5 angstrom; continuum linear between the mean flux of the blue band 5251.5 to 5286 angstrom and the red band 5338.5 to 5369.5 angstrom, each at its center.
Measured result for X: 1.3 angstrom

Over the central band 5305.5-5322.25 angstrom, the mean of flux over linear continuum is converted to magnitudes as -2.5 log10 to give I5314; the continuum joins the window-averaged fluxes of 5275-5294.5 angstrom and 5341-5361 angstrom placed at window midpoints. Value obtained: -0.07 mag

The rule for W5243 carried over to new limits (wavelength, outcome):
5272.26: 13.5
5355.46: 18.6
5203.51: 9.92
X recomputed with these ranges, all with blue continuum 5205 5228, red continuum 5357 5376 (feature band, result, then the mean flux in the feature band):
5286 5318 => -2.4 angstrom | 16.8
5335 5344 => 0.1 angstrom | 16.5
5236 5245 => -1.4 angstrom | 16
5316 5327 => -0.4 angstrom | 16.8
